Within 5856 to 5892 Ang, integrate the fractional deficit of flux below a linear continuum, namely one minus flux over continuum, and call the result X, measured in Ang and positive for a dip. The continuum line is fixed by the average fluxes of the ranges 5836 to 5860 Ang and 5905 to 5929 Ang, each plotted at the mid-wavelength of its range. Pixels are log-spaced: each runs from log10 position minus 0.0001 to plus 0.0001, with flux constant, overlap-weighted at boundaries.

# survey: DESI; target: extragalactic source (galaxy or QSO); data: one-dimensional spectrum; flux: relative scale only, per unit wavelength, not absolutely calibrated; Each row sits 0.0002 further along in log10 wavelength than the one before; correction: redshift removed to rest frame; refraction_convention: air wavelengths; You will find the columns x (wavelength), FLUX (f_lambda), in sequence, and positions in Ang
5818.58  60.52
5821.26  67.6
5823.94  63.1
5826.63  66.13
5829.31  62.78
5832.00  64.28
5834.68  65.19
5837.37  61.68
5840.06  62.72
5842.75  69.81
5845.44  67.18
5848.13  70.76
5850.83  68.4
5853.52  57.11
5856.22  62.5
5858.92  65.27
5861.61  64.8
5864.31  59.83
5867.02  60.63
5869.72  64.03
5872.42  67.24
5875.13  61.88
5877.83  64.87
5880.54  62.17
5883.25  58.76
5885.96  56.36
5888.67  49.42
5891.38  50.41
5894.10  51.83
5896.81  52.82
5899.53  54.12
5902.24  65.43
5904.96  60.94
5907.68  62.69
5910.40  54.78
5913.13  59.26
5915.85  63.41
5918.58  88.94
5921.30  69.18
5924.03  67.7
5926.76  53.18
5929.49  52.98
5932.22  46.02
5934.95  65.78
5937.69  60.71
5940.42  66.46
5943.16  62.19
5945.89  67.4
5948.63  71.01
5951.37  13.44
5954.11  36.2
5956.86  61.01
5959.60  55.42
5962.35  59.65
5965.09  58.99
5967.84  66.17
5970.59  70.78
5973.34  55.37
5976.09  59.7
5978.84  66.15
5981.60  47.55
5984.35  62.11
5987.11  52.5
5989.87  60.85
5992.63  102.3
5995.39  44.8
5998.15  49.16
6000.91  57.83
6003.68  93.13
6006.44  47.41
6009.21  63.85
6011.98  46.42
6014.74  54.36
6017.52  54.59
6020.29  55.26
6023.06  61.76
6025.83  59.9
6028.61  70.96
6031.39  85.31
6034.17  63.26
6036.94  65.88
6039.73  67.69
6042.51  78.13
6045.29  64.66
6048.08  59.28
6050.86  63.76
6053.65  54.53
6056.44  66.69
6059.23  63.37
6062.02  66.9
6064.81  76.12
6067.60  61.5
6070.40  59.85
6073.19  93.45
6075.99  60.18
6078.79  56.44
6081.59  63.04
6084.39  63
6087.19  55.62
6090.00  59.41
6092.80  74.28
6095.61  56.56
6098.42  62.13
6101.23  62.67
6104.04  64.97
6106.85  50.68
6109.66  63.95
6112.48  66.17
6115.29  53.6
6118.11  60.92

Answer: 2.2 Ang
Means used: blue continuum 65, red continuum 64.2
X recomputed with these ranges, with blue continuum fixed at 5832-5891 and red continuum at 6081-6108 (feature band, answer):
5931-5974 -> 3.3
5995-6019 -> 1.7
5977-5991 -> 0.9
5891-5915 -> 2.0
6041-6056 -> -0.7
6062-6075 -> -2.2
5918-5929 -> -0.8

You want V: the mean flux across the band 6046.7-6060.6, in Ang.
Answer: 61.5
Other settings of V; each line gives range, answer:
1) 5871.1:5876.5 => 64.6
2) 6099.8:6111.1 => 60.6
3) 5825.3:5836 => 64.6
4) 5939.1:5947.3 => 65.4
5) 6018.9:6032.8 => 66.6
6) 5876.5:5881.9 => 63.5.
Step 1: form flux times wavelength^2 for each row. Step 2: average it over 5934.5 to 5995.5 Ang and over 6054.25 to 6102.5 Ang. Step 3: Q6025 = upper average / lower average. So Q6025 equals 1.12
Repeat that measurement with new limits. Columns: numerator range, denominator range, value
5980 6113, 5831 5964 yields 1.10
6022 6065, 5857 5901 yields 1.19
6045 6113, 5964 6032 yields 1.06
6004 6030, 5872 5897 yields 1.07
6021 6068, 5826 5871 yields 1.10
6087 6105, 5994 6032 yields 1.07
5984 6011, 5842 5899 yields 1.08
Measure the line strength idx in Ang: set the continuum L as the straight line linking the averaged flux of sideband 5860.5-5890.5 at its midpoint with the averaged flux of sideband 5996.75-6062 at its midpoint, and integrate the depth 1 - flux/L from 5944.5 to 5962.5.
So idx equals 3.0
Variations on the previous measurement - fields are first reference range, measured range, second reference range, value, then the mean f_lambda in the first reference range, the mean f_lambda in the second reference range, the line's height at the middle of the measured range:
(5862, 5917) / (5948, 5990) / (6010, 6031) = 2.5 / 59.1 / 59.1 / 59.1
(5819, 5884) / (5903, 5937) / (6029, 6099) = 1.3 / 64.1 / 65.7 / 64.6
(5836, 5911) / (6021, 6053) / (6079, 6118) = -3.0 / 61.1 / 61.1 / 61.1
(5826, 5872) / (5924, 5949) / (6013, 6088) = 1.5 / 64.3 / 64.6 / 64.5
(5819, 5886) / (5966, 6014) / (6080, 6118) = 0.8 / 63.9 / 61.2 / 62.4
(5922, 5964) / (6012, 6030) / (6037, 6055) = 1.2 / 56.2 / 64.8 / 62.7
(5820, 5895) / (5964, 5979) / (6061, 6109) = 0.1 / 62.4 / 63.9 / 63.2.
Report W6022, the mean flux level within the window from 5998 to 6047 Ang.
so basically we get 63.6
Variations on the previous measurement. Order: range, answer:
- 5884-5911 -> 56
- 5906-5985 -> 59.4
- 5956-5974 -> 61.3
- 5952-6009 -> 59.8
